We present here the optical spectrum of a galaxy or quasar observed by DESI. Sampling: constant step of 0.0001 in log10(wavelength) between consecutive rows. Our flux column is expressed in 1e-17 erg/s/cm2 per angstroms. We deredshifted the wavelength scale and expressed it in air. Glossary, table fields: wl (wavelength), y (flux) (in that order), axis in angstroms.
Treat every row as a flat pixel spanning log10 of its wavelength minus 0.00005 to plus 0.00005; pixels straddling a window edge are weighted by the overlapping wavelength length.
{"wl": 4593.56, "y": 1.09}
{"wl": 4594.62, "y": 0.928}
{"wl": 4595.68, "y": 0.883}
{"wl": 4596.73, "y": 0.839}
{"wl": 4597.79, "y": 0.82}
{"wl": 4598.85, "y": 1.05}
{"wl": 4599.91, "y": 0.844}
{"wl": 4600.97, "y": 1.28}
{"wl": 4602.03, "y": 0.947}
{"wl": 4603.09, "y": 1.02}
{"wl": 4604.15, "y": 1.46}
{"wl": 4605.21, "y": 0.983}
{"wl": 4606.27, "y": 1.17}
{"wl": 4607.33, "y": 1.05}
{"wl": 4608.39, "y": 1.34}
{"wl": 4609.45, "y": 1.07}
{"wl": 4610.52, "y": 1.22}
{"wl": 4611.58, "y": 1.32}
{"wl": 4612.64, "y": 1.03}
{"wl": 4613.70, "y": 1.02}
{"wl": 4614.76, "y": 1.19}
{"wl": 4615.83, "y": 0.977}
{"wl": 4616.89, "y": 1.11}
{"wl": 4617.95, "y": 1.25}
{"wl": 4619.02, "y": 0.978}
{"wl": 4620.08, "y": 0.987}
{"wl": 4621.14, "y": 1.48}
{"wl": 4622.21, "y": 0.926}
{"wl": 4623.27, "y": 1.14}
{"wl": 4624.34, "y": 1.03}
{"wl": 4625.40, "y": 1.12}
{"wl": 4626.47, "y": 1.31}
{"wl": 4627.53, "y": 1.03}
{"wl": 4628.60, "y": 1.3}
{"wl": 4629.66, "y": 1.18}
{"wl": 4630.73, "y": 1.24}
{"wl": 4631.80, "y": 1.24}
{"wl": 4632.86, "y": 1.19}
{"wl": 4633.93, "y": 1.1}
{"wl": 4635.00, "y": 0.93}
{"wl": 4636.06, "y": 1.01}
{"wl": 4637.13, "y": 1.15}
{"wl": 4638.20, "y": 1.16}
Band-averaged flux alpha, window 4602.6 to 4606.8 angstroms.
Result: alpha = 1.16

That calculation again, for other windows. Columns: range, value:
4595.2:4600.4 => 0.888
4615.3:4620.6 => 1.06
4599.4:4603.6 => 1.02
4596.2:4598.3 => 0.833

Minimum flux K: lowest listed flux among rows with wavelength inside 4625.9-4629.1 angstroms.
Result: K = 1.03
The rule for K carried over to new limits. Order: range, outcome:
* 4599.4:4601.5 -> 0.844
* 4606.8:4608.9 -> 1.05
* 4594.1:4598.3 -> 0.82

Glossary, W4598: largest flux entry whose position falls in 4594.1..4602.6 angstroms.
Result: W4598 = 1.28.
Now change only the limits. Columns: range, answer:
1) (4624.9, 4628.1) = 1.31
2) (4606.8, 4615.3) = 1.34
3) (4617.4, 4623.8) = 1.48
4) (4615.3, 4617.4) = 1.11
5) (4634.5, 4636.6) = 1.01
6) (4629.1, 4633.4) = 1.24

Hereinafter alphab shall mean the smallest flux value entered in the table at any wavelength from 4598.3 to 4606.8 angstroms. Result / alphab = 0.844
